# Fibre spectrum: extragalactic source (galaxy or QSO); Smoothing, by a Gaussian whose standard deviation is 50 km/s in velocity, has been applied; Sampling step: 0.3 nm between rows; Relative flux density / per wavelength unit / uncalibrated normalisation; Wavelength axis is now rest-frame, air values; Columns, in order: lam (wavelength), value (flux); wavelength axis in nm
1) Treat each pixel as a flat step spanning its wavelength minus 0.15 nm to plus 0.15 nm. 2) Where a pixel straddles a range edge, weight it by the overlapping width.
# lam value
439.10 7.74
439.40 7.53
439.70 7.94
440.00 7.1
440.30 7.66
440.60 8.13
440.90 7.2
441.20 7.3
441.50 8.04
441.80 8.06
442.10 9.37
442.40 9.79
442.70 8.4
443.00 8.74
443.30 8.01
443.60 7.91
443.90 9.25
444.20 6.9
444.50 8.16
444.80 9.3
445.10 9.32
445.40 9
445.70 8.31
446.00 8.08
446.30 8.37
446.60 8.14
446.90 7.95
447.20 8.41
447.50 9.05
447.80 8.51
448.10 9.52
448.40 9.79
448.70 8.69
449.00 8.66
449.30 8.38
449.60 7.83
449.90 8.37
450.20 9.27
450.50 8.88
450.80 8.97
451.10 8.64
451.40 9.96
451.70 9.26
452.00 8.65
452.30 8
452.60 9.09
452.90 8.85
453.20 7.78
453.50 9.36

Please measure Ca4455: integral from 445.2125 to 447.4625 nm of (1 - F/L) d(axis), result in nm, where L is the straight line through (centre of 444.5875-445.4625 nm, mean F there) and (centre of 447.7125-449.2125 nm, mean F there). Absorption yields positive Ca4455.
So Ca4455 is 0.18 nm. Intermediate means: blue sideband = 9.15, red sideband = 9.03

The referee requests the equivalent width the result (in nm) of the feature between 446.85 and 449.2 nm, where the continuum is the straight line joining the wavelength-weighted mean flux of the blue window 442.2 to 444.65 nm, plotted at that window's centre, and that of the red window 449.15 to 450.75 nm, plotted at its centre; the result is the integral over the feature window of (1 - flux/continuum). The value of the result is -0.09 nm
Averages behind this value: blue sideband 8.41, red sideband 8.57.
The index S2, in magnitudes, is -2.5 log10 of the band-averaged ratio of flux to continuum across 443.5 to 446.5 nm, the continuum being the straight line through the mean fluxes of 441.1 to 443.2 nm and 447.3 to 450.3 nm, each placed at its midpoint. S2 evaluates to 0.02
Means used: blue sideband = 8.55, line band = 8.46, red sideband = 8.79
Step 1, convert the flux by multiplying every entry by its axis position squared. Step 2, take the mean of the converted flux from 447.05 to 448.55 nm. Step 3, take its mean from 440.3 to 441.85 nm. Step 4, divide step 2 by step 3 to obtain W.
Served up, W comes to 1.21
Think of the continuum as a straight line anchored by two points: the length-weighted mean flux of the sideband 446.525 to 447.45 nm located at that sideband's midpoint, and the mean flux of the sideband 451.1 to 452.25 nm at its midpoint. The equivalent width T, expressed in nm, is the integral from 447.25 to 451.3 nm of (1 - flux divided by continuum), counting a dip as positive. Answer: -0.07 nm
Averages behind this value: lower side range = 8.26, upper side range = 9.09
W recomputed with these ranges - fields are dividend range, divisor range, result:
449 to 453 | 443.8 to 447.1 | 1.07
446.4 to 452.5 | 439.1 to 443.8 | 1.12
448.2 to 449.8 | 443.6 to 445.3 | 1.04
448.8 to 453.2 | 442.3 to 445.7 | 1.05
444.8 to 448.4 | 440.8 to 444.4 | 1.07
